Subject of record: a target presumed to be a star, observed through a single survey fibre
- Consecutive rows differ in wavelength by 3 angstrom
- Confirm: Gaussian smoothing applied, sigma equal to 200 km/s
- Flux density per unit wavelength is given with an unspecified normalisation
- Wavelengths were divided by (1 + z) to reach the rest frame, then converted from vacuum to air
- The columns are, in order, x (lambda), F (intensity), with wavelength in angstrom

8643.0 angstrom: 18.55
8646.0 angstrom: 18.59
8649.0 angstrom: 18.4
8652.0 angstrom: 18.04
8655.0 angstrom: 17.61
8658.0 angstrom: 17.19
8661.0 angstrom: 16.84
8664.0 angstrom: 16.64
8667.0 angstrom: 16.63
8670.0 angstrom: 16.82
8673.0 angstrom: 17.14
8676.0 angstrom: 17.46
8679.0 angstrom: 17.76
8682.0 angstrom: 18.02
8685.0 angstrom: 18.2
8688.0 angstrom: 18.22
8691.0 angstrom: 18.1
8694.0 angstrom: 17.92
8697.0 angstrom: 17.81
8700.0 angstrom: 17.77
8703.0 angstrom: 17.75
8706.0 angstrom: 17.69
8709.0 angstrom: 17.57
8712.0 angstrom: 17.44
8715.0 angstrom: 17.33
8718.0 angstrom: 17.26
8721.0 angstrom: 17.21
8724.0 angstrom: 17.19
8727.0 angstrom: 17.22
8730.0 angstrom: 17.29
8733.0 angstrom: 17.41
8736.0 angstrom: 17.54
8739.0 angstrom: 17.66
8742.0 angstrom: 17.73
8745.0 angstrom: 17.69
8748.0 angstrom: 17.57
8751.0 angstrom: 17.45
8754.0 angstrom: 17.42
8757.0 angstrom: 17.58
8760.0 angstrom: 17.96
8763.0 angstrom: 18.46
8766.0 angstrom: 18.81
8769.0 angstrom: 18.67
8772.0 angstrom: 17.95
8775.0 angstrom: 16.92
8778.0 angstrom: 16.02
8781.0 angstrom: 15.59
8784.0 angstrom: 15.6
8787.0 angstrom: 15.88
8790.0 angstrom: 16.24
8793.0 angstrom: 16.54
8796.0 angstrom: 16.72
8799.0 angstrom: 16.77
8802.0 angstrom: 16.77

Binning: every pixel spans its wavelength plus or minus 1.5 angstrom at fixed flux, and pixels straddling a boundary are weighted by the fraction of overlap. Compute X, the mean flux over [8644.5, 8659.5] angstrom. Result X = 18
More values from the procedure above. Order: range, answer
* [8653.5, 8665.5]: 17.1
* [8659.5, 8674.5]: 16.8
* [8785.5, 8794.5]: 16.2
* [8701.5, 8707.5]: 17.7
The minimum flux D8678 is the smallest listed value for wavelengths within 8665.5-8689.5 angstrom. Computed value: 16.63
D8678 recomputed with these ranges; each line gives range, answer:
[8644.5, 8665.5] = 16.64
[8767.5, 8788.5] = 15.59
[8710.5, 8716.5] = 17.33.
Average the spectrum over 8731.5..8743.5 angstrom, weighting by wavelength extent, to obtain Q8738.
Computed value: 17.6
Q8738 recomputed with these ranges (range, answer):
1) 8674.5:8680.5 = 17.6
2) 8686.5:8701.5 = 18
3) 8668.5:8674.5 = 17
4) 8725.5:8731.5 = 17.3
